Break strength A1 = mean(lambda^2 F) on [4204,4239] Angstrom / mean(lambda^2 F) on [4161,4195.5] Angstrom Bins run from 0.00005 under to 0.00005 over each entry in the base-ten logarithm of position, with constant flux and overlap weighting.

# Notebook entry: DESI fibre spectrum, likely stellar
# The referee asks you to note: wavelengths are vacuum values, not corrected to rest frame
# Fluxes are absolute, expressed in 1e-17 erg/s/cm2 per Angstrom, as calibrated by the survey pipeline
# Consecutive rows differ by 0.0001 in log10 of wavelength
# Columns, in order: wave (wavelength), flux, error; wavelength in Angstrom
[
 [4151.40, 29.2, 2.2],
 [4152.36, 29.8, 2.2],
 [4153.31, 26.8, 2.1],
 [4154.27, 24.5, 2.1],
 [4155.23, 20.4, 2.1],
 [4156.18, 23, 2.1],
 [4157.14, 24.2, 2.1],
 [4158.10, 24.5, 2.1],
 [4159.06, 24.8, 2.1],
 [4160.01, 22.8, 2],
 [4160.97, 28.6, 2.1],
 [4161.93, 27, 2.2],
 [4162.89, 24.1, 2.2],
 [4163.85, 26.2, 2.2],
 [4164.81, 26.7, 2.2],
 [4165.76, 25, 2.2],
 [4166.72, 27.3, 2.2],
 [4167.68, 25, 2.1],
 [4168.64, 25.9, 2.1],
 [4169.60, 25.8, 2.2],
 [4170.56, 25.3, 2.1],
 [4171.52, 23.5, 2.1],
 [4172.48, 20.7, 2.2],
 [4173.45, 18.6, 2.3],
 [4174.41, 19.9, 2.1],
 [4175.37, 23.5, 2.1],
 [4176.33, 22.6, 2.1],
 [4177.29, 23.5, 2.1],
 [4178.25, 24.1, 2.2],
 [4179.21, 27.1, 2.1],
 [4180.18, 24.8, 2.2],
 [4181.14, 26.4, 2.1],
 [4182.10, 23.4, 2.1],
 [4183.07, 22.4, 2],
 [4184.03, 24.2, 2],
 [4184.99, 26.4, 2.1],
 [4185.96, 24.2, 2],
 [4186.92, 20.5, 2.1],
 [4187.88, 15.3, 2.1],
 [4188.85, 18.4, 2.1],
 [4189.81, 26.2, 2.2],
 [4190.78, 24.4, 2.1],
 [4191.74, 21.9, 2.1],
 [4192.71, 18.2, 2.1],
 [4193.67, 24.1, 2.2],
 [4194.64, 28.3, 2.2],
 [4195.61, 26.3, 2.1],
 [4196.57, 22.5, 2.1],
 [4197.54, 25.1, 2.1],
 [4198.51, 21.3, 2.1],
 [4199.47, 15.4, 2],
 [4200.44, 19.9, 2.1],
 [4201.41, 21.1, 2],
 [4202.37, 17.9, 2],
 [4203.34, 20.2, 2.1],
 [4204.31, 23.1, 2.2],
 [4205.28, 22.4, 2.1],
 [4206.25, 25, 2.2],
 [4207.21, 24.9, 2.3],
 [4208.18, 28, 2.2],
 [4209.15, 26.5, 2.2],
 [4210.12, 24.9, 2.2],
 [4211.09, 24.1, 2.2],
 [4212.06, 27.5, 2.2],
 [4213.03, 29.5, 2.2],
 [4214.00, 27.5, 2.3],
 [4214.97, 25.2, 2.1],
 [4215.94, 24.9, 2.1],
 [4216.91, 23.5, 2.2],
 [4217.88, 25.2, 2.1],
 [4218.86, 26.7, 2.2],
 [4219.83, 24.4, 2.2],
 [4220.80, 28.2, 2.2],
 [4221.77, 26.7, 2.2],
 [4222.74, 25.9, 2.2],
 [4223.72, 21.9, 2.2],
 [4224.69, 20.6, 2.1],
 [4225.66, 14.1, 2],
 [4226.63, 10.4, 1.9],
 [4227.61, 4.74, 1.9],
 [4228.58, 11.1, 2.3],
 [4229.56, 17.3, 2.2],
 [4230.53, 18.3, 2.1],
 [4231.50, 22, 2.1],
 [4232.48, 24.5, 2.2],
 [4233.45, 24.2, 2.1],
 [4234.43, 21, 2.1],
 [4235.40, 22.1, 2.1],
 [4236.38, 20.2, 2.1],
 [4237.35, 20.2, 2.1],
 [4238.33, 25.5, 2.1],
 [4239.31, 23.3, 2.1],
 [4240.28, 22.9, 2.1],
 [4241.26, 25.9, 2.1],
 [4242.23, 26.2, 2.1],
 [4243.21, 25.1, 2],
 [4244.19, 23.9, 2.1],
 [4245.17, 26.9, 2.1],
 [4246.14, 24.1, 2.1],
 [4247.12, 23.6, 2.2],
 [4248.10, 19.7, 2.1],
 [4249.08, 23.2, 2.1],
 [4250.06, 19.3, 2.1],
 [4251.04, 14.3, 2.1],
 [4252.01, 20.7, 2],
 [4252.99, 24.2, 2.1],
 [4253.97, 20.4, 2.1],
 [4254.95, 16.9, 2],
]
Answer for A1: 0.97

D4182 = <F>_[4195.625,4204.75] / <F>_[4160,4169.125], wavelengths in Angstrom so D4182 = 0.81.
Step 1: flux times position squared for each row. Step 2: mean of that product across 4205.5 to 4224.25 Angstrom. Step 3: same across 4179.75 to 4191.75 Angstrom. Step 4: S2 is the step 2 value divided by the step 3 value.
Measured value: 1.1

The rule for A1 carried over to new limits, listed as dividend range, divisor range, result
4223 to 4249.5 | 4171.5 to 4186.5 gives 0.92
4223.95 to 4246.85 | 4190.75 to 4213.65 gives 0.90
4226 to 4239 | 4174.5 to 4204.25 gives 0.84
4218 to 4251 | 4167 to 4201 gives 0.96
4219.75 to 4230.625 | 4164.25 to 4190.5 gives 0.80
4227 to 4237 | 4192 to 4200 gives 0.83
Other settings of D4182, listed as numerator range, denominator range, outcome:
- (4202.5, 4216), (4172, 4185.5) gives 1.07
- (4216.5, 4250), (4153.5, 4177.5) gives 0.90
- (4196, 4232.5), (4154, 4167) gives 0.89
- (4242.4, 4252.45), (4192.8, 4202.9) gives 1.01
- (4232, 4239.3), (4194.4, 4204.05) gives 1.04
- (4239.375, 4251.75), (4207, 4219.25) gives 0.88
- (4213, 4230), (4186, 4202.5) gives 0.98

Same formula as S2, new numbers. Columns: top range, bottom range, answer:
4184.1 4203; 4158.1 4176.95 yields 0.91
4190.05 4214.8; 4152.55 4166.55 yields 0.96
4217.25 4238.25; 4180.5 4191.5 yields 0.92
